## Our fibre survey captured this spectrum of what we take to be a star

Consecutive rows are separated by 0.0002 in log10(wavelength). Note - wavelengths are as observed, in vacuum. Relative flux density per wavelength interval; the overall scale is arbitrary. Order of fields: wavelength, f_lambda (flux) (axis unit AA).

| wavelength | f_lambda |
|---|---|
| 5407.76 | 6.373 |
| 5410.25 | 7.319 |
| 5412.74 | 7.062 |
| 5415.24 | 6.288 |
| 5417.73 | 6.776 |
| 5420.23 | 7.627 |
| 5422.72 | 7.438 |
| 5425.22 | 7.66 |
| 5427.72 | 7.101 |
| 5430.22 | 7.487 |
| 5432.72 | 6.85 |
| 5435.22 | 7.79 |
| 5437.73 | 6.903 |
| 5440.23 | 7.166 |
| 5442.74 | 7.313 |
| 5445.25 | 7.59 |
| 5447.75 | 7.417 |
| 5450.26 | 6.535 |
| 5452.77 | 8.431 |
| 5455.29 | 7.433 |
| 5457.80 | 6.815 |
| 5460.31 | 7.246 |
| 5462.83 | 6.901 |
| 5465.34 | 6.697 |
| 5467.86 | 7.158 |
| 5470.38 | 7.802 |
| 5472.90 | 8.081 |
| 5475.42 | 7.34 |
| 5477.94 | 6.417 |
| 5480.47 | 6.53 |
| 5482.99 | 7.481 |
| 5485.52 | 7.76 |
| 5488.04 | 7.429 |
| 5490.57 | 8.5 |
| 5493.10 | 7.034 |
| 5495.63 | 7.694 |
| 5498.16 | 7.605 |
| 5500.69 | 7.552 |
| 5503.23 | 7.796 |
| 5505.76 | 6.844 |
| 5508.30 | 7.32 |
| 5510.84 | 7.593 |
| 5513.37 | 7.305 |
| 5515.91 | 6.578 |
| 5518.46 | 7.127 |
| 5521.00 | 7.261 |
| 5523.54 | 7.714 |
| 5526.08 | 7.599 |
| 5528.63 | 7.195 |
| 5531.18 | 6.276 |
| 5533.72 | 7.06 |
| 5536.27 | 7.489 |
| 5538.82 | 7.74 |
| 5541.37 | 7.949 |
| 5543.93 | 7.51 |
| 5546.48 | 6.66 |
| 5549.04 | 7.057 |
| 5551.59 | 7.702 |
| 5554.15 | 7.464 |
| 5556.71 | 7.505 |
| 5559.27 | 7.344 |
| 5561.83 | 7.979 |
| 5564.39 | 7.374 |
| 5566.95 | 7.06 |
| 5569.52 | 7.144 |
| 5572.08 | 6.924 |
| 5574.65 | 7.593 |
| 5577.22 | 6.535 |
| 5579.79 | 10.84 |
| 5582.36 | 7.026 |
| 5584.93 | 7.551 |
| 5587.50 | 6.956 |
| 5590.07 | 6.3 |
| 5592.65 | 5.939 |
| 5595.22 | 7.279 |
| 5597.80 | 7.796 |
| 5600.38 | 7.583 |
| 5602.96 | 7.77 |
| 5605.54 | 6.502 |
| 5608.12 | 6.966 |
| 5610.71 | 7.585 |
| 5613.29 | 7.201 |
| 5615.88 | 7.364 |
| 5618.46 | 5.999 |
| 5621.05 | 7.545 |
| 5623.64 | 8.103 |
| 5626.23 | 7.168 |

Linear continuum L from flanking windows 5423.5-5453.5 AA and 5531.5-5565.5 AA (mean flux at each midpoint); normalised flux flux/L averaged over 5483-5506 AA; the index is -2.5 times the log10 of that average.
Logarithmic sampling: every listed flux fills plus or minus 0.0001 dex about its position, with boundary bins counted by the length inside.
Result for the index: -0.033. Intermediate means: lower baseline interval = 7.34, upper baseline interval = 7.42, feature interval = 7.61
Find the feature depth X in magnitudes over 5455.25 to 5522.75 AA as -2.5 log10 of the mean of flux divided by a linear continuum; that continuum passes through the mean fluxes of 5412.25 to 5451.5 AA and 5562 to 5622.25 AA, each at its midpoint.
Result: -0.01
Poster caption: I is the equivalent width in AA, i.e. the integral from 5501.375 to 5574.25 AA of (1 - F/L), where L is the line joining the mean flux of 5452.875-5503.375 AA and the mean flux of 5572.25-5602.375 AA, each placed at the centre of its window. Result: 0.7 AA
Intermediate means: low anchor 7.38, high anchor 7.39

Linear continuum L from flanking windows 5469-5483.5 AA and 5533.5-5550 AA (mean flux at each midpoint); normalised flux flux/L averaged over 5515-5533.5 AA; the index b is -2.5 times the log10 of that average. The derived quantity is 0.03 mag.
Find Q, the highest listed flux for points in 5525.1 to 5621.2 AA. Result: 10.84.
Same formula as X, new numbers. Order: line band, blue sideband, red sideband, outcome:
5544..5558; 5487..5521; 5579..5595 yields 0.01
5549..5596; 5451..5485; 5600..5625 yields -0.02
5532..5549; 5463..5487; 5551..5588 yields 0.02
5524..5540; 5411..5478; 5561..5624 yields 0.00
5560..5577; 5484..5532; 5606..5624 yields 0.00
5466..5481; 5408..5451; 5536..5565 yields 0.01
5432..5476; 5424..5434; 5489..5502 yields 0.02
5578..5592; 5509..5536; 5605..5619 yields -0.08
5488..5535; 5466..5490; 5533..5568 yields 0.01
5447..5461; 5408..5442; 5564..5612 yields -0.02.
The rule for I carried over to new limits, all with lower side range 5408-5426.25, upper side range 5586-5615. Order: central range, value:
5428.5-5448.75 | -0.6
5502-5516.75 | -0.3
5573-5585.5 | -1.4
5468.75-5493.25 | -1.2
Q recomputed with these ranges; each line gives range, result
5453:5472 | 7.802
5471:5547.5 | 8.5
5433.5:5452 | 7.79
